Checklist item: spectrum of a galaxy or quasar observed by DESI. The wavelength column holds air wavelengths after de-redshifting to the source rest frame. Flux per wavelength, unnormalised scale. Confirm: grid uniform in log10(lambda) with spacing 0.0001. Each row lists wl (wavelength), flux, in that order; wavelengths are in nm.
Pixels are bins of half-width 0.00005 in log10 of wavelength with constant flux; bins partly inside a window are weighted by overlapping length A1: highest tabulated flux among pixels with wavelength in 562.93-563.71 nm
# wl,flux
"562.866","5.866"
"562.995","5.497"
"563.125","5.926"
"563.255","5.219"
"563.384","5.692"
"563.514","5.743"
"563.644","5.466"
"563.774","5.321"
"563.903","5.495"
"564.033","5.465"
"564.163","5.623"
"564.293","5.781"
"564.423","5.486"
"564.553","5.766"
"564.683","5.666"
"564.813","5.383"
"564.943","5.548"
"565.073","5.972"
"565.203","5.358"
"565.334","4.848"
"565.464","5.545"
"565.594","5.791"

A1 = 5.926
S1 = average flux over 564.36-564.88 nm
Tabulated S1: 5.58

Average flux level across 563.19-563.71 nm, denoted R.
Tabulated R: 5.53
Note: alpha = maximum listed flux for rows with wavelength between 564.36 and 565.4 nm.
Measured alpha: 5.972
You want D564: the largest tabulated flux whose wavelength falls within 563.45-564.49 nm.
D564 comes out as 5.781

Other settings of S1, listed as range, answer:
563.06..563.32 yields 5.58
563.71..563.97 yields 5.42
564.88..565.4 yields 5.43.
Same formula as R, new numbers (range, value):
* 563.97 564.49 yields 5.59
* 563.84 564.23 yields 5.52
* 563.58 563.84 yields 5.41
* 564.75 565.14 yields 5.64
